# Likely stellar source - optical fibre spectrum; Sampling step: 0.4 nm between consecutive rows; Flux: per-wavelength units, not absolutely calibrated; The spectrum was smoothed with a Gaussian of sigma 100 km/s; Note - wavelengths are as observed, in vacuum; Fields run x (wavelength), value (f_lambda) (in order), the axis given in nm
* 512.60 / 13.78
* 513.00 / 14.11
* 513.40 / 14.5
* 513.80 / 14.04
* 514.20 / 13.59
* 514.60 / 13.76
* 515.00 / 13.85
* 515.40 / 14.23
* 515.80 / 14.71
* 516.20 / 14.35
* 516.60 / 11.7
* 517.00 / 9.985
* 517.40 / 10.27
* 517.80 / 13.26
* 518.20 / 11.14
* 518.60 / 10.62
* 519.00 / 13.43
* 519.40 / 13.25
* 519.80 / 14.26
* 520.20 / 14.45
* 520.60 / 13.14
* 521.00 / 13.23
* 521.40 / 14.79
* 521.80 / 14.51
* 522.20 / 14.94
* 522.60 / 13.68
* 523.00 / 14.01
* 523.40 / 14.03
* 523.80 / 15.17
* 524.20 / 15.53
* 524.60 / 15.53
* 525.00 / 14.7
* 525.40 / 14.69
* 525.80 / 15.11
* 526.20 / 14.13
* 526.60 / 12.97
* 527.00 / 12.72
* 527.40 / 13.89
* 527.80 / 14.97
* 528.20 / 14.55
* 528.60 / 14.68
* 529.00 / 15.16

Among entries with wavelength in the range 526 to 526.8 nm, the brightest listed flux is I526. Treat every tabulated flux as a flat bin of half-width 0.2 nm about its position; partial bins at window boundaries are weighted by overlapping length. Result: 14.13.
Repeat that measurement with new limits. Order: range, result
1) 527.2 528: 14.97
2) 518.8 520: 14.26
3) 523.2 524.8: 15.53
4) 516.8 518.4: 13.26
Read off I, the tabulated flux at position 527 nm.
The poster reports 12.72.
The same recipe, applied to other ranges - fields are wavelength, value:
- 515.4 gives 14.23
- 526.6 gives 12.97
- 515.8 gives 14.71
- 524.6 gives 15.53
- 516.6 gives 11.7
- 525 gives 14.7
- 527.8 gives 14.97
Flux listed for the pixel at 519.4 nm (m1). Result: 13.25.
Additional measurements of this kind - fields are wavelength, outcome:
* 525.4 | 14.69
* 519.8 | 14.26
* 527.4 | 13.89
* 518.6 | 10.62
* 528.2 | 14.55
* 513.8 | 14.04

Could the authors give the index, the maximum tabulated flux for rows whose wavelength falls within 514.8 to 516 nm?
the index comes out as 14.71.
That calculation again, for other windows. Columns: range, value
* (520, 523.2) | 14.94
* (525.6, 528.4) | 15.11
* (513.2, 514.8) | 14.5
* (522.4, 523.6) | 14.03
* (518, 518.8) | 11.14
